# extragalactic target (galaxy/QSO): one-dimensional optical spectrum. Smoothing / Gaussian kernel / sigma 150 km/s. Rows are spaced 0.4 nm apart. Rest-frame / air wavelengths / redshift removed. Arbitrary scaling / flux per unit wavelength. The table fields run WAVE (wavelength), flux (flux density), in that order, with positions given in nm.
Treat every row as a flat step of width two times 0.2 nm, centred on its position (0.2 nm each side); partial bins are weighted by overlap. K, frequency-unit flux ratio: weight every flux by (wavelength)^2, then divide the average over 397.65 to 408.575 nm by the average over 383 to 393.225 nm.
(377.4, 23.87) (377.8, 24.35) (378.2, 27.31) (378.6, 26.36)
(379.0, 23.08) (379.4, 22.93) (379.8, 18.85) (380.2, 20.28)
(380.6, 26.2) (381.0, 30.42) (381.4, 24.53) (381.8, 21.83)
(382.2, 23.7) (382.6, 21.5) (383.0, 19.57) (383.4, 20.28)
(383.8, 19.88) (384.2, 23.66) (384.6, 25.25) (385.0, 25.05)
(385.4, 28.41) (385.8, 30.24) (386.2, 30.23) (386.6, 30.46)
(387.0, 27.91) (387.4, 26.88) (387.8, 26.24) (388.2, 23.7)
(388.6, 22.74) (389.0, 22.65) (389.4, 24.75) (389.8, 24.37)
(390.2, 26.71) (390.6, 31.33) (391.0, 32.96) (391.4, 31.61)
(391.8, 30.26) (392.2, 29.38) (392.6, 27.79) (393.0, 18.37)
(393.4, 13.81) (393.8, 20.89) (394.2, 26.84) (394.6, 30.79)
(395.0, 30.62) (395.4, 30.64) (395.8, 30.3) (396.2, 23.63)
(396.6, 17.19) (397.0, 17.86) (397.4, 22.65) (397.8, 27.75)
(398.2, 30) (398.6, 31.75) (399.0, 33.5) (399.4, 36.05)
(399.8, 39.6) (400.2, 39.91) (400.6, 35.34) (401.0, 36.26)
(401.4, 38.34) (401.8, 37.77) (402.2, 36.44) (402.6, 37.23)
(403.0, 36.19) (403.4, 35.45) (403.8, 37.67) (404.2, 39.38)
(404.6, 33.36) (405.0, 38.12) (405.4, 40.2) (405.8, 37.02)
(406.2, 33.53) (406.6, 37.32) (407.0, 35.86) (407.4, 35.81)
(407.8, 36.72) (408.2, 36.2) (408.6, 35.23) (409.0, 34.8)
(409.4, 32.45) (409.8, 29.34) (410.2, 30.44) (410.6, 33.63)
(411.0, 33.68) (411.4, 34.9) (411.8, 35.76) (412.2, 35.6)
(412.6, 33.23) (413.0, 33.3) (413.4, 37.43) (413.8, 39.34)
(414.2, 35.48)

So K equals 1.48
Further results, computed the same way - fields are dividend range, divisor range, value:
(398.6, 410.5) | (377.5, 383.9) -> 1.75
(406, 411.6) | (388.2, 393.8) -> 1.46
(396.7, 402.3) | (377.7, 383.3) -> 1.53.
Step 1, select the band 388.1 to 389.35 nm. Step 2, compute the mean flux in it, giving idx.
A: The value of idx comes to 23.2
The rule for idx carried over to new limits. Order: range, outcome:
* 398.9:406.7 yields 37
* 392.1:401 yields 28.1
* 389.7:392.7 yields 29.5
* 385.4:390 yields 26.5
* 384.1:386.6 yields 27.5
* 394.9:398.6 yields 25.8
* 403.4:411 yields 35.3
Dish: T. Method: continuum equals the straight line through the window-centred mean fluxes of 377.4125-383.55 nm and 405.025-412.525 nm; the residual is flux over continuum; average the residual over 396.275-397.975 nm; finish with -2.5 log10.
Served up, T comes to 0.37 mag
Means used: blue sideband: 23.5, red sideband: 35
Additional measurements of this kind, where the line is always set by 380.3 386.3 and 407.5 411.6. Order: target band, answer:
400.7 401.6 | -0.200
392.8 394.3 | 0.399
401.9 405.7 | -0.169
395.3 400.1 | 0.040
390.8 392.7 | -0.113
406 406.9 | -0.088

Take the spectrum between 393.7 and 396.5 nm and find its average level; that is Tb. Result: 27.5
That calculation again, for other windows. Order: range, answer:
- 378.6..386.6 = 24.2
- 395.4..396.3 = 28.2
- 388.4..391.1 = 26.3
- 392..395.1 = 24.6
